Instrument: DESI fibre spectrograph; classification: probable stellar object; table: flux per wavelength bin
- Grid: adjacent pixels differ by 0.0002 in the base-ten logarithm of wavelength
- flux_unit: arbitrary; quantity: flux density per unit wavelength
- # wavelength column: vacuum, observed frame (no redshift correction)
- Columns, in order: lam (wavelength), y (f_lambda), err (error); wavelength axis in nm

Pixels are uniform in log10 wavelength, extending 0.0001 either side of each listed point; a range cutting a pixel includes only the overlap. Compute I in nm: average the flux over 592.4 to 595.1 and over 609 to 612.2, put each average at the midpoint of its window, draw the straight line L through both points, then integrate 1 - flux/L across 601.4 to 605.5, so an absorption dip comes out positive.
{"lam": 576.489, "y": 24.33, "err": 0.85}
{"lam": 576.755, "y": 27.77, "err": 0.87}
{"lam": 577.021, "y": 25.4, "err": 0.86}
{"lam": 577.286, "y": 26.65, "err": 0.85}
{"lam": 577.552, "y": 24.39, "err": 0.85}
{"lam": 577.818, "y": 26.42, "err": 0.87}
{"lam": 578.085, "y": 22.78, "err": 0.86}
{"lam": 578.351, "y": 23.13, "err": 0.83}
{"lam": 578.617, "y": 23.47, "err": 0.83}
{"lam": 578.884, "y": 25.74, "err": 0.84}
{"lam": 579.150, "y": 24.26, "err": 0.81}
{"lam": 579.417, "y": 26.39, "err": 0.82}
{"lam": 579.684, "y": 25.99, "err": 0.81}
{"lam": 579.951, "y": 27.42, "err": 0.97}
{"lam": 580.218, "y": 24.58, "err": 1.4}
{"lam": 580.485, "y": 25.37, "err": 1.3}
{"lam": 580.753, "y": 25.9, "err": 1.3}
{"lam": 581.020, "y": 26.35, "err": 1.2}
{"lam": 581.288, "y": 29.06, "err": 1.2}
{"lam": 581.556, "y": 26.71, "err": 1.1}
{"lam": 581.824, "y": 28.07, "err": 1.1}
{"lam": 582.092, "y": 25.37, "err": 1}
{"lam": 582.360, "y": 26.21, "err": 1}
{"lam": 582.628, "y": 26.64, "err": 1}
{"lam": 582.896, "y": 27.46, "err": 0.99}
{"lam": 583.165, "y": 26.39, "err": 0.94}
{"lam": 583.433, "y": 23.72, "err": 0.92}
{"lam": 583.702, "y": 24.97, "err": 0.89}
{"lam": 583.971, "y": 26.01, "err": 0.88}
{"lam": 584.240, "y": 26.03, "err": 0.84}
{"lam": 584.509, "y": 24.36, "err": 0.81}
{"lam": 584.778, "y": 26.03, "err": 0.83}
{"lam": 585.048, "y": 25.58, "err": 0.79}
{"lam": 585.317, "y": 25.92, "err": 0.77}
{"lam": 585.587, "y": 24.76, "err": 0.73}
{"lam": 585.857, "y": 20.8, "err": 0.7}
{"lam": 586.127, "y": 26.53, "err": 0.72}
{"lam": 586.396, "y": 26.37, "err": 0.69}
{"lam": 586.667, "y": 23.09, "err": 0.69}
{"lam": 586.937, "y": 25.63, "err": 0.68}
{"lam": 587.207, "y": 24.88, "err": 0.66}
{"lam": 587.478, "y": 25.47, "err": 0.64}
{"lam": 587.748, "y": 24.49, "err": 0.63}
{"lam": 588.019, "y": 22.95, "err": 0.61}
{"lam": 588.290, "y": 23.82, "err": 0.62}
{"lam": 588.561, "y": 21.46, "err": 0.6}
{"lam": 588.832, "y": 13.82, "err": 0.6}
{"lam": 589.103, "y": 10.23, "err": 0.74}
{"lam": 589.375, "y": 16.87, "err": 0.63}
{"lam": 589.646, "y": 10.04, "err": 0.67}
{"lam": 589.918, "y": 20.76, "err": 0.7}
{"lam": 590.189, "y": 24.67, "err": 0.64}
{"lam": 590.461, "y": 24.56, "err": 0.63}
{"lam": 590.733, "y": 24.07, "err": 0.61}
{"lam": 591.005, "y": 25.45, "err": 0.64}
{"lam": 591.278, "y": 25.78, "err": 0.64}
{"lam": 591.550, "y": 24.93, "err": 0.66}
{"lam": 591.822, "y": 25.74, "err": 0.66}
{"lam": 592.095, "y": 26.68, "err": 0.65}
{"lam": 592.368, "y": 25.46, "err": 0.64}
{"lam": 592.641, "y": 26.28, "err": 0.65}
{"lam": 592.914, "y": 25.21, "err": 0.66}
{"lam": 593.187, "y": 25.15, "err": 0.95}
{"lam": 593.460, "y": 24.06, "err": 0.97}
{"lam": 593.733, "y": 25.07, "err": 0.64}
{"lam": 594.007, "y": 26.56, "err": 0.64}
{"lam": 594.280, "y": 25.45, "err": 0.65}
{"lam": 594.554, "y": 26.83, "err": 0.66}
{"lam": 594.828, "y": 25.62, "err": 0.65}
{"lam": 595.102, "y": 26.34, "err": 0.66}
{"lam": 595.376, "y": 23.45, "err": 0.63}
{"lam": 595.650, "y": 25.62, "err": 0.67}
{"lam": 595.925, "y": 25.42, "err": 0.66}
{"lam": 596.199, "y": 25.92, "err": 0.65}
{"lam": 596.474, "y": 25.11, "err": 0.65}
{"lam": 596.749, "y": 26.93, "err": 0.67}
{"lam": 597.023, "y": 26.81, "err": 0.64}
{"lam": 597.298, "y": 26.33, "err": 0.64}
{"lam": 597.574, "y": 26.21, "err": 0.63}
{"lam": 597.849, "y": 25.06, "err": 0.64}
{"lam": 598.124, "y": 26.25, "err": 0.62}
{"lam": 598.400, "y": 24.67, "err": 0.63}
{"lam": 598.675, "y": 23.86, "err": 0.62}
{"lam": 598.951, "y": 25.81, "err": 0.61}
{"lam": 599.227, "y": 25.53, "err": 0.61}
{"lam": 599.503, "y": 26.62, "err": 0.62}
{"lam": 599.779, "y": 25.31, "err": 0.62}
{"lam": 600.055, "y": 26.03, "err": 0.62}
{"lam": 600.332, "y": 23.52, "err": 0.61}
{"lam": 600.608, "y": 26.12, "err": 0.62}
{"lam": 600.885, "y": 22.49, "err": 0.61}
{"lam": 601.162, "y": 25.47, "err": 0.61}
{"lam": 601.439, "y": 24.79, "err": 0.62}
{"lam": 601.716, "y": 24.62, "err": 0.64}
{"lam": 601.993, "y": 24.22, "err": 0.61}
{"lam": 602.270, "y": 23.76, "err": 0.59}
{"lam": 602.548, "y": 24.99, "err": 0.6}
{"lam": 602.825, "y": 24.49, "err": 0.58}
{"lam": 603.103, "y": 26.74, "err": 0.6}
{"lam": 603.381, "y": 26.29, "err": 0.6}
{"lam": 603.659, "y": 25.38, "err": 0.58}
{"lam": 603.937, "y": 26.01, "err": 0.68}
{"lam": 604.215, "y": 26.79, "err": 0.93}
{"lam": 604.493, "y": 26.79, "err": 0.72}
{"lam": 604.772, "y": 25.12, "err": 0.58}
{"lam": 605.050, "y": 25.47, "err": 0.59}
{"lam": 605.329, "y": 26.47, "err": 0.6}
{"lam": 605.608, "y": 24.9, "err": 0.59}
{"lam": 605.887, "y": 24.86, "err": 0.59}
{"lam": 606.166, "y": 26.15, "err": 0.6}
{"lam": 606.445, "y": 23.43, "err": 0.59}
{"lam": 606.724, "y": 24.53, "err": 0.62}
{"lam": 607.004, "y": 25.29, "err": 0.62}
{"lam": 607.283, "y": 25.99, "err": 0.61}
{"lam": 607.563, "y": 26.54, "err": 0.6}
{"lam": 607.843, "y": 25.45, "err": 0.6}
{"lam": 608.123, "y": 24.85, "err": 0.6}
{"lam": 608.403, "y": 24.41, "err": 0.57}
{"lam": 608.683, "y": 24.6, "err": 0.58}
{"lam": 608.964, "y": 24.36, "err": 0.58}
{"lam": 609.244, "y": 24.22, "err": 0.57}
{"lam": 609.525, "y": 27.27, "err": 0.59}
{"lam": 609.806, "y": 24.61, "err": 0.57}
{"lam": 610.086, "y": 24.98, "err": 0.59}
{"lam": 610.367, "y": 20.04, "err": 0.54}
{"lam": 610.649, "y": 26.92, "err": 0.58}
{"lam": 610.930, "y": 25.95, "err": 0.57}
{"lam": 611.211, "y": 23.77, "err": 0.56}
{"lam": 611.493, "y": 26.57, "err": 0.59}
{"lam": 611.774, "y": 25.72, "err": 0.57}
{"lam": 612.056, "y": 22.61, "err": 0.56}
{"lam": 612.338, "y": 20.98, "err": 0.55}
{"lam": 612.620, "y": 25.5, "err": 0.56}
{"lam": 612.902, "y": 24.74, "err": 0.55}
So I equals -0.06 nm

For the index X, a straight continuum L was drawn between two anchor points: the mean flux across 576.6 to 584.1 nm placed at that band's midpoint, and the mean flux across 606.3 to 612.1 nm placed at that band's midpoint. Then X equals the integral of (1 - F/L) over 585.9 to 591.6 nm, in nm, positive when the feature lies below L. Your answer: 0.76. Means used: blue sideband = 25.8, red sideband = 24.9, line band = 22.1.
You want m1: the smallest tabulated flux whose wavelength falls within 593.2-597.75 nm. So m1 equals 23.45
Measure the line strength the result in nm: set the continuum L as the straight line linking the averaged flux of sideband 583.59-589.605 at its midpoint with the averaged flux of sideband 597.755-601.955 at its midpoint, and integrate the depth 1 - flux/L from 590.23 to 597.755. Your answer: -0.452 nm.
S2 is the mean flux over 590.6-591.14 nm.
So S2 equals 24.8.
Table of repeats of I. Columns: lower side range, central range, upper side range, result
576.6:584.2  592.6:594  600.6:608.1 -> 0.02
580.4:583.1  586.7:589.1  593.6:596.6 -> 0.37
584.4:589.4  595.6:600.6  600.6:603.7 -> -0.26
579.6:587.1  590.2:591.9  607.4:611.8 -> 0.03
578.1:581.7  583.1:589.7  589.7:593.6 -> 0.57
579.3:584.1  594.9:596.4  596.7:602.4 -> 0.01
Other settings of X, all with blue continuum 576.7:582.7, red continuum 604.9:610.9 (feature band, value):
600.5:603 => 0.06 nm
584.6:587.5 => 0.07 nm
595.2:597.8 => -0.04 nm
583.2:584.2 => 0.02 nm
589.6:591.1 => 0.20 nm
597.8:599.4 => 0.00 nm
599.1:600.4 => -0.01 nm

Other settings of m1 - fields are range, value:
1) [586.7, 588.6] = 21.46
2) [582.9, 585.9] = 20.8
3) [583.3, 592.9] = 10.04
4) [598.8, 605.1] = 22.49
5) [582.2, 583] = 26.21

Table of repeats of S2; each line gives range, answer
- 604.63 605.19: 25.3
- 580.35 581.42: 26.7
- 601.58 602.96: 24.4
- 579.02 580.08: 26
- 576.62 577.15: 26.5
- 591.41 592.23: 25.8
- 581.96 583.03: 26.4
